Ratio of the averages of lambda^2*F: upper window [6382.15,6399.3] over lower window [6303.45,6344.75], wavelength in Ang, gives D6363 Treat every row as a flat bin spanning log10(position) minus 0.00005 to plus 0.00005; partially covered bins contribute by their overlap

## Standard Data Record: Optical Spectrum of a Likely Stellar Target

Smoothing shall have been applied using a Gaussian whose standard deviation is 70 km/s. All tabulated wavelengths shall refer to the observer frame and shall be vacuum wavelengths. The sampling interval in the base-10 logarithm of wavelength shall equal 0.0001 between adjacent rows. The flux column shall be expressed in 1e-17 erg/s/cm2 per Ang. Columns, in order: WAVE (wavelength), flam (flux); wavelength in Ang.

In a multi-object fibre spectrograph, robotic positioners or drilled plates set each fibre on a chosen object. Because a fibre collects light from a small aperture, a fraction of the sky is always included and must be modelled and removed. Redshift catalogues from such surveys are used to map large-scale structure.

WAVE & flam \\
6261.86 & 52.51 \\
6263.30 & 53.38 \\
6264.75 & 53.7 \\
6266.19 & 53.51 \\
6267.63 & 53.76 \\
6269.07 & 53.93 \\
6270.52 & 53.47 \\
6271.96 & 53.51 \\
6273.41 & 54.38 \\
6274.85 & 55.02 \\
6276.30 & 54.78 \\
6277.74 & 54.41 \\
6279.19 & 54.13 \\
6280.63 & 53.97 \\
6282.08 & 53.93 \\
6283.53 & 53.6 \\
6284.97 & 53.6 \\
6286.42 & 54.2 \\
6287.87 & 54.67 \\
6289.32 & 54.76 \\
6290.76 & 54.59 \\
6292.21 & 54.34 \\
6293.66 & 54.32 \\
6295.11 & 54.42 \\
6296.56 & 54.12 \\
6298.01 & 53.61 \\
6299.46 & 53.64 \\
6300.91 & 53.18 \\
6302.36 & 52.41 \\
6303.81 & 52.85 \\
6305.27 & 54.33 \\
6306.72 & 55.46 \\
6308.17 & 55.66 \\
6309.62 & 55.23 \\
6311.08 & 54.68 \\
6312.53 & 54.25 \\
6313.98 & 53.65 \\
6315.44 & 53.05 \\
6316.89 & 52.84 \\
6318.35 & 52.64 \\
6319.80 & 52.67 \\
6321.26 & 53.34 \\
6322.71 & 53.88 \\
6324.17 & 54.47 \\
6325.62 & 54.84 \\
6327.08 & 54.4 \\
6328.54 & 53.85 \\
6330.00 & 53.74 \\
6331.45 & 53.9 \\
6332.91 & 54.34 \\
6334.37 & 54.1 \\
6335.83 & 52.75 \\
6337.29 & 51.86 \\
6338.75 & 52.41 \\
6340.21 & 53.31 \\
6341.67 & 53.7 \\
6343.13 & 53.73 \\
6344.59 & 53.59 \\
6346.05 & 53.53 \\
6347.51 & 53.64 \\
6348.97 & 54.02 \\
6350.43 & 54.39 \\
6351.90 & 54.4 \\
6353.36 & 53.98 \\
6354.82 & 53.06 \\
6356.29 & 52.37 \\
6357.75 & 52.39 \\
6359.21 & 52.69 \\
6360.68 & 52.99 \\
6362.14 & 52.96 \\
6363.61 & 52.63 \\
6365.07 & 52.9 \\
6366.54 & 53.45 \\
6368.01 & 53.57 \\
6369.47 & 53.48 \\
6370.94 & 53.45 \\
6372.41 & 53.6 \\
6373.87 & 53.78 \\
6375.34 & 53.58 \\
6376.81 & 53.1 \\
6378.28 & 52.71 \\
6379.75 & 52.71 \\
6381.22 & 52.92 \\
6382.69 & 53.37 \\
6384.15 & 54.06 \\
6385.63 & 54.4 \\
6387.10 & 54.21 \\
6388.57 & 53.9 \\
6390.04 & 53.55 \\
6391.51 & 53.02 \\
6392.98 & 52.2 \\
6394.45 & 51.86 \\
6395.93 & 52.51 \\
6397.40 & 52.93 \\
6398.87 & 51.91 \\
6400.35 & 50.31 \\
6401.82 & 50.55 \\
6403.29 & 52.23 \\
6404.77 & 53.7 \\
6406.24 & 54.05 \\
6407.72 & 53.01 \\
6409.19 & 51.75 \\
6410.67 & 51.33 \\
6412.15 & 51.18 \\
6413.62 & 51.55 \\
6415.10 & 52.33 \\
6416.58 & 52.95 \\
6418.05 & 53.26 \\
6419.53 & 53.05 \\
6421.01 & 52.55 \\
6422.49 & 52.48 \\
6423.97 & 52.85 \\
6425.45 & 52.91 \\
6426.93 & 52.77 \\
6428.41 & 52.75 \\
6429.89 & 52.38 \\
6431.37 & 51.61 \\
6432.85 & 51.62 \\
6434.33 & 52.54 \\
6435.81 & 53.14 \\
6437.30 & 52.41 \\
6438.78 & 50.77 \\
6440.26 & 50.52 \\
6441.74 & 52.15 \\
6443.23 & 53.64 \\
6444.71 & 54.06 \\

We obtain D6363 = 1.01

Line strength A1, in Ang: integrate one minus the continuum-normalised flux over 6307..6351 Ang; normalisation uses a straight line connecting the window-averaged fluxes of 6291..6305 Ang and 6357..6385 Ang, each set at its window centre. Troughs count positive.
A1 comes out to -0.25 Ang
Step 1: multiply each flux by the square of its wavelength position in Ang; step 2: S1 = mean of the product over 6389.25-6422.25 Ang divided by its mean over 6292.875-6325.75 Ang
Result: 1.00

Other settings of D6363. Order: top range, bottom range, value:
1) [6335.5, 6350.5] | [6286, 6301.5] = 1.00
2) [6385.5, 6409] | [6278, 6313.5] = 1.00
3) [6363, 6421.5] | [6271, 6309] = 1.01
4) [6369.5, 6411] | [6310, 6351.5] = 1.00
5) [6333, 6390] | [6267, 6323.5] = 1.01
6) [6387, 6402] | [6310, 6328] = 1.00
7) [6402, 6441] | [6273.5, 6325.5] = 1.01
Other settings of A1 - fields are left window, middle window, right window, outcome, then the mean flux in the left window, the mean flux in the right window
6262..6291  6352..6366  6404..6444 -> 0.0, 54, 52.4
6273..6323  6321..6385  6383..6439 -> -0.2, 54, 52.6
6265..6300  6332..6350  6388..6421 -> 0.0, 54.1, 52.4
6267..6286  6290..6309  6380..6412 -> -0.1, 54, 52.7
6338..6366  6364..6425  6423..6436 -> 0.0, 53.3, 52.5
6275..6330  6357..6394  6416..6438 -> 0.0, 54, 52.6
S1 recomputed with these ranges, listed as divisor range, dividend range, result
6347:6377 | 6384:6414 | 1.00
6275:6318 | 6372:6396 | 1.01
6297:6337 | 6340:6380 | 1.00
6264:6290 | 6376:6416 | 1.01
